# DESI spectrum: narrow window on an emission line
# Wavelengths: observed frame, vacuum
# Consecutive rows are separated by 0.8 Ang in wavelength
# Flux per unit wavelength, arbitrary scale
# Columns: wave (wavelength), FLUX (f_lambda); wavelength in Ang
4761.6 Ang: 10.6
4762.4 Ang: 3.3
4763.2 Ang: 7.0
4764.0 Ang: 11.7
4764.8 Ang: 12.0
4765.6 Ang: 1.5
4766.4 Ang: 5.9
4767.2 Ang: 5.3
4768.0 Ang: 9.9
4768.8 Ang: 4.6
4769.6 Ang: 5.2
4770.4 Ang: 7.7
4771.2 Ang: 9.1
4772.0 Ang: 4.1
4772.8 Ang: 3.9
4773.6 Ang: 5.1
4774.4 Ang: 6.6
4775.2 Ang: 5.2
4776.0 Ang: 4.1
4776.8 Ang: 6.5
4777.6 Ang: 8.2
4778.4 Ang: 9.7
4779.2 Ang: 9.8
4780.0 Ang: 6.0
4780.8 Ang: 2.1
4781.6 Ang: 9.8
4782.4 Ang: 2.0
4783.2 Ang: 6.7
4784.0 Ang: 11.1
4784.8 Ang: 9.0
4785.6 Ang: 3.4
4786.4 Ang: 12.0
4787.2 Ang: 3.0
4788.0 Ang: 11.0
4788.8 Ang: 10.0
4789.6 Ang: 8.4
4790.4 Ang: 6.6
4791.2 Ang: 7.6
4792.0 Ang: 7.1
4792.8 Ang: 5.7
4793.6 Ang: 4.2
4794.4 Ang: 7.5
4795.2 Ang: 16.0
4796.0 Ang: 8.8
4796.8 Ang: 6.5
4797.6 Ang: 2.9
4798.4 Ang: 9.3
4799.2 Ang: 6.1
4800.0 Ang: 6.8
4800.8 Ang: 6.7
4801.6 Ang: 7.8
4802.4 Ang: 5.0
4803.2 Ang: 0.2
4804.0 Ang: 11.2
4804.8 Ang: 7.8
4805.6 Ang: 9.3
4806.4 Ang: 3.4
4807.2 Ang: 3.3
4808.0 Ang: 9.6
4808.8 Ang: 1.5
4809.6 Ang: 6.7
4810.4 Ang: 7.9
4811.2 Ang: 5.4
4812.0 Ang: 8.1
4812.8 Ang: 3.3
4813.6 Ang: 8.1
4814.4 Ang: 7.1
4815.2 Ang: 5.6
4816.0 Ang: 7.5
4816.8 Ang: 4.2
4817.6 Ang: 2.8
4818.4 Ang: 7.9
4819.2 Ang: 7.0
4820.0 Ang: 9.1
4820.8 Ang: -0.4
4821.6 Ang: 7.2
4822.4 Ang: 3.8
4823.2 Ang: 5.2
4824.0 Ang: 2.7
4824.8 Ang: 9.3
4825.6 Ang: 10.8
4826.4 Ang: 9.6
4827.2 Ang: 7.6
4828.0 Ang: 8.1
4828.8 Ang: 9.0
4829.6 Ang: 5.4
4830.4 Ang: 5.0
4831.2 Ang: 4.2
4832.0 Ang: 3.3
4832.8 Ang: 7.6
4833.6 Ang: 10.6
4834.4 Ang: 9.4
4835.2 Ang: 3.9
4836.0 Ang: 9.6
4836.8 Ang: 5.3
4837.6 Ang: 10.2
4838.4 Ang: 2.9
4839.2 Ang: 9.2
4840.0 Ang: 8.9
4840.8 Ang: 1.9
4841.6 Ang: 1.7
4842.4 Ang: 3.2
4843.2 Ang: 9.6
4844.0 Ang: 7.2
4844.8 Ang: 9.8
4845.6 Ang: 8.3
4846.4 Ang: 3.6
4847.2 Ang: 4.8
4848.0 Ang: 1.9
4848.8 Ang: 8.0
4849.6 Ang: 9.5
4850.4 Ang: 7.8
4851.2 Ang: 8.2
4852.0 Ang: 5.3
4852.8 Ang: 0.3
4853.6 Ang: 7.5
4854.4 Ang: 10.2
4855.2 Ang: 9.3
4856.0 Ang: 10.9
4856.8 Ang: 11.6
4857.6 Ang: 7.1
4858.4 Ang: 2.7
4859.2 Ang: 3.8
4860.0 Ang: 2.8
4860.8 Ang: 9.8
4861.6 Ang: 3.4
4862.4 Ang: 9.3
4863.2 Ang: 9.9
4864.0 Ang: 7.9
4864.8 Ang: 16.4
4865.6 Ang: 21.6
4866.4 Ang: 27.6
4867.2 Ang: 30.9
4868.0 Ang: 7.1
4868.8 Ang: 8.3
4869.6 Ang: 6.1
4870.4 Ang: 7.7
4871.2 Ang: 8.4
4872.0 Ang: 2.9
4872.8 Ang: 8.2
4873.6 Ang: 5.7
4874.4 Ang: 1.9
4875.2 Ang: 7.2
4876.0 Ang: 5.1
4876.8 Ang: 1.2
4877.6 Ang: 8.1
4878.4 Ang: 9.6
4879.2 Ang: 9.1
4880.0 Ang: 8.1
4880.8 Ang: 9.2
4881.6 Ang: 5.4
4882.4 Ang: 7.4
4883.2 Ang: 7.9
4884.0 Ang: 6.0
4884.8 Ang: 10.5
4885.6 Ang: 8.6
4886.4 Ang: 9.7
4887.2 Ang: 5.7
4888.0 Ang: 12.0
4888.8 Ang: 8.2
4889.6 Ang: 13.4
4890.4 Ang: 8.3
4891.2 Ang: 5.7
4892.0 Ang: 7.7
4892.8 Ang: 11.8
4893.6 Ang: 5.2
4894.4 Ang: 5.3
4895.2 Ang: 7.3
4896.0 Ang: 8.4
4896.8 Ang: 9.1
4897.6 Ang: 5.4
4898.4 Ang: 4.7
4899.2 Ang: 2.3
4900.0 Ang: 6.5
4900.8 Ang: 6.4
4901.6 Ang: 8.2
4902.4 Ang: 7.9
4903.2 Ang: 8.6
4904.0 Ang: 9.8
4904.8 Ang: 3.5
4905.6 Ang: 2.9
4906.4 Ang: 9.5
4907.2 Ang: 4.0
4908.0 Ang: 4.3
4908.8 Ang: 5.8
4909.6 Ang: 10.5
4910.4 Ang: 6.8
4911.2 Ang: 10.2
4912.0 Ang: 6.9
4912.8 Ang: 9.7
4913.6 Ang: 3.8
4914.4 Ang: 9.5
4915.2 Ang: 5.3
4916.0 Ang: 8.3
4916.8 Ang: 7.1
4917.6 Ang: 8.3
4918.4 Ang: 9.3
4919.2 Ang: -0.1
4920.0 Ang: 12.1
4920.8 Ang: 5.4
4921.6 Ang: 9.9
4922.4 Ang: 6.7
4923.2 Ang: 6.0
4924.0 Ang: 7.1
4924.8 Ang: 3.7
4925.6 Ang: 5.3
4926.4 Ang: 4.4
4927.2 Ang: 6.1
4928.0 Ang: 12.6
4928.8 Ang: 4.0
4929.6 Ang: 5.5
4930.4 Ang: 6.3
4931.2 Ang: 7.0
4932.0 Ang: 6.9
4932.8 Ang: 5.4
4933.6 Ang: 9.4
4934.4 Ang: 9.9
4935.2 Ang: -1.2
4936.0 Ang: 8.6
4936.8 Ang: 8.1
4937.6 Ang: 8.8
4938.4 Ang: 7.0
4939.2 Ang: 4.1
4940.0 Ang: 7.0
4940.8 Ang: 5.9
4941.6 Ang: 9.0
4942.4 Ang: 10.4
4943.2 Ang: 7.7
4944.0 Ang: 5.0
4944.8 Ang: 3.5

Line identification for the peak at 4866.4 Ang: H-gamma 4340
